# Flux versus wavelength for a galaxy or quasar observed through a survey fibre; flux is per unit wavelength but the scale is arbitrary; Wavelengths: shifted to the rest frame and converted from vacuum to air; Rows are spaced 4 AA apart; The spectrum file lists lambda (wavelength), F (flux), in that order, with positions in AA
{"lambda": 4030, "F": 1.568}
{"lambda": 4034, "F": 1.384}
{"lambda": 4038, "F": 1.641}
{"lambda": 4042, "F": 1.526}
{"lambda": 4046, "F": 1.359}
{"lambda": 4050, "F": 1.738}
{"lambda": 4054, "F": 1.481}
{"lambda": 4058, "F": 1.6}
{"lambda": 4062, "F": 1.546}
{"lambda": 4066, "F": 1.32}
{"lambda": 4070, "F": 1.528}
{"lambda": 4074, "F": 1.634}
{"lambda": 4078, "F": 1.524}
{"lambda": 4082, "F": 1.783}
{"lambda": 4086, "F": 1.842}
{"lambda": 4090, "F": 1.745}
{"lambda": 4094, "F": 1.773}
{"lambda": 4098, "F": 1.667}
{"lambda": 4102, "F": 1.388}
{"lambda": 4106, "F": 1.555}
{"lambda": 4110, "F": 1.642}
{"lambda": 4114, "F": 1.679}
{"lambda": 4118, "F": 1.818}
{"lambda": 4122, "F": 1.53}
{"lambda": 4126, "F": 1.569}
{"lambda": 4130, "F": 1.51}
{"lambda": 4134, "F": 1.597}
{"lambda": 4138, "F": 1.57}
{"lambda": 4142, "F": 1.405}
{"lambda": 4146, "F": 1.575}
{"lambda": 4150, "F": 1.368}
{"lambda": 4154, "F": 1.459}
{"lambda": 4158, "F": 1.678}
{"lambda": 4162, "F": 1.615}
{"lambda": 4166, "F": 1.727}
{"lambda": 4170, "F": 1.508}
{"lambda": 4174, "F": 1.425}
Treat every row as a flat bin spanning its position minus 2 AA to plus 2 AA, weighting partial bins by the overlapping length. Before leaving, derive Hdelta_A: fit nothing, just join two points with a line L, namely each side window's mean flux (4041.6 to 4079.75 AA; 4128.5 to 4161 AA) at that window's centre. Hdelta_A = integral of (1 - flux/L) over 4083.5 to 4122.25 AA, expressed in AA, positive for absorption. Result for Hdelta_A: -3.7 AA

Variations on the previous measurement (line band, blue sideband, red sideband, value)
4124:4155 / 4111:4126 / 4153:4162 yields 2.2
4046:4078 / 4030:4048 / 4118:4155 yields -0.8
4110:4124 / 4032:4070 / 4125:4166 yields -1.3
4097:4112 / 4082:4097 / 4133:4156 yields 1.3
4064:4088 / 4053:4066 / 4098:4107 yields -1.5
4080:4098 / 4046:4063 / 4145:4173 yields -2.4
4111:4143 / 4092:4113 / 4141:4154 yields -1.4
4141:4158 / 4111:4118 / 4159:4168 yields 2.0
